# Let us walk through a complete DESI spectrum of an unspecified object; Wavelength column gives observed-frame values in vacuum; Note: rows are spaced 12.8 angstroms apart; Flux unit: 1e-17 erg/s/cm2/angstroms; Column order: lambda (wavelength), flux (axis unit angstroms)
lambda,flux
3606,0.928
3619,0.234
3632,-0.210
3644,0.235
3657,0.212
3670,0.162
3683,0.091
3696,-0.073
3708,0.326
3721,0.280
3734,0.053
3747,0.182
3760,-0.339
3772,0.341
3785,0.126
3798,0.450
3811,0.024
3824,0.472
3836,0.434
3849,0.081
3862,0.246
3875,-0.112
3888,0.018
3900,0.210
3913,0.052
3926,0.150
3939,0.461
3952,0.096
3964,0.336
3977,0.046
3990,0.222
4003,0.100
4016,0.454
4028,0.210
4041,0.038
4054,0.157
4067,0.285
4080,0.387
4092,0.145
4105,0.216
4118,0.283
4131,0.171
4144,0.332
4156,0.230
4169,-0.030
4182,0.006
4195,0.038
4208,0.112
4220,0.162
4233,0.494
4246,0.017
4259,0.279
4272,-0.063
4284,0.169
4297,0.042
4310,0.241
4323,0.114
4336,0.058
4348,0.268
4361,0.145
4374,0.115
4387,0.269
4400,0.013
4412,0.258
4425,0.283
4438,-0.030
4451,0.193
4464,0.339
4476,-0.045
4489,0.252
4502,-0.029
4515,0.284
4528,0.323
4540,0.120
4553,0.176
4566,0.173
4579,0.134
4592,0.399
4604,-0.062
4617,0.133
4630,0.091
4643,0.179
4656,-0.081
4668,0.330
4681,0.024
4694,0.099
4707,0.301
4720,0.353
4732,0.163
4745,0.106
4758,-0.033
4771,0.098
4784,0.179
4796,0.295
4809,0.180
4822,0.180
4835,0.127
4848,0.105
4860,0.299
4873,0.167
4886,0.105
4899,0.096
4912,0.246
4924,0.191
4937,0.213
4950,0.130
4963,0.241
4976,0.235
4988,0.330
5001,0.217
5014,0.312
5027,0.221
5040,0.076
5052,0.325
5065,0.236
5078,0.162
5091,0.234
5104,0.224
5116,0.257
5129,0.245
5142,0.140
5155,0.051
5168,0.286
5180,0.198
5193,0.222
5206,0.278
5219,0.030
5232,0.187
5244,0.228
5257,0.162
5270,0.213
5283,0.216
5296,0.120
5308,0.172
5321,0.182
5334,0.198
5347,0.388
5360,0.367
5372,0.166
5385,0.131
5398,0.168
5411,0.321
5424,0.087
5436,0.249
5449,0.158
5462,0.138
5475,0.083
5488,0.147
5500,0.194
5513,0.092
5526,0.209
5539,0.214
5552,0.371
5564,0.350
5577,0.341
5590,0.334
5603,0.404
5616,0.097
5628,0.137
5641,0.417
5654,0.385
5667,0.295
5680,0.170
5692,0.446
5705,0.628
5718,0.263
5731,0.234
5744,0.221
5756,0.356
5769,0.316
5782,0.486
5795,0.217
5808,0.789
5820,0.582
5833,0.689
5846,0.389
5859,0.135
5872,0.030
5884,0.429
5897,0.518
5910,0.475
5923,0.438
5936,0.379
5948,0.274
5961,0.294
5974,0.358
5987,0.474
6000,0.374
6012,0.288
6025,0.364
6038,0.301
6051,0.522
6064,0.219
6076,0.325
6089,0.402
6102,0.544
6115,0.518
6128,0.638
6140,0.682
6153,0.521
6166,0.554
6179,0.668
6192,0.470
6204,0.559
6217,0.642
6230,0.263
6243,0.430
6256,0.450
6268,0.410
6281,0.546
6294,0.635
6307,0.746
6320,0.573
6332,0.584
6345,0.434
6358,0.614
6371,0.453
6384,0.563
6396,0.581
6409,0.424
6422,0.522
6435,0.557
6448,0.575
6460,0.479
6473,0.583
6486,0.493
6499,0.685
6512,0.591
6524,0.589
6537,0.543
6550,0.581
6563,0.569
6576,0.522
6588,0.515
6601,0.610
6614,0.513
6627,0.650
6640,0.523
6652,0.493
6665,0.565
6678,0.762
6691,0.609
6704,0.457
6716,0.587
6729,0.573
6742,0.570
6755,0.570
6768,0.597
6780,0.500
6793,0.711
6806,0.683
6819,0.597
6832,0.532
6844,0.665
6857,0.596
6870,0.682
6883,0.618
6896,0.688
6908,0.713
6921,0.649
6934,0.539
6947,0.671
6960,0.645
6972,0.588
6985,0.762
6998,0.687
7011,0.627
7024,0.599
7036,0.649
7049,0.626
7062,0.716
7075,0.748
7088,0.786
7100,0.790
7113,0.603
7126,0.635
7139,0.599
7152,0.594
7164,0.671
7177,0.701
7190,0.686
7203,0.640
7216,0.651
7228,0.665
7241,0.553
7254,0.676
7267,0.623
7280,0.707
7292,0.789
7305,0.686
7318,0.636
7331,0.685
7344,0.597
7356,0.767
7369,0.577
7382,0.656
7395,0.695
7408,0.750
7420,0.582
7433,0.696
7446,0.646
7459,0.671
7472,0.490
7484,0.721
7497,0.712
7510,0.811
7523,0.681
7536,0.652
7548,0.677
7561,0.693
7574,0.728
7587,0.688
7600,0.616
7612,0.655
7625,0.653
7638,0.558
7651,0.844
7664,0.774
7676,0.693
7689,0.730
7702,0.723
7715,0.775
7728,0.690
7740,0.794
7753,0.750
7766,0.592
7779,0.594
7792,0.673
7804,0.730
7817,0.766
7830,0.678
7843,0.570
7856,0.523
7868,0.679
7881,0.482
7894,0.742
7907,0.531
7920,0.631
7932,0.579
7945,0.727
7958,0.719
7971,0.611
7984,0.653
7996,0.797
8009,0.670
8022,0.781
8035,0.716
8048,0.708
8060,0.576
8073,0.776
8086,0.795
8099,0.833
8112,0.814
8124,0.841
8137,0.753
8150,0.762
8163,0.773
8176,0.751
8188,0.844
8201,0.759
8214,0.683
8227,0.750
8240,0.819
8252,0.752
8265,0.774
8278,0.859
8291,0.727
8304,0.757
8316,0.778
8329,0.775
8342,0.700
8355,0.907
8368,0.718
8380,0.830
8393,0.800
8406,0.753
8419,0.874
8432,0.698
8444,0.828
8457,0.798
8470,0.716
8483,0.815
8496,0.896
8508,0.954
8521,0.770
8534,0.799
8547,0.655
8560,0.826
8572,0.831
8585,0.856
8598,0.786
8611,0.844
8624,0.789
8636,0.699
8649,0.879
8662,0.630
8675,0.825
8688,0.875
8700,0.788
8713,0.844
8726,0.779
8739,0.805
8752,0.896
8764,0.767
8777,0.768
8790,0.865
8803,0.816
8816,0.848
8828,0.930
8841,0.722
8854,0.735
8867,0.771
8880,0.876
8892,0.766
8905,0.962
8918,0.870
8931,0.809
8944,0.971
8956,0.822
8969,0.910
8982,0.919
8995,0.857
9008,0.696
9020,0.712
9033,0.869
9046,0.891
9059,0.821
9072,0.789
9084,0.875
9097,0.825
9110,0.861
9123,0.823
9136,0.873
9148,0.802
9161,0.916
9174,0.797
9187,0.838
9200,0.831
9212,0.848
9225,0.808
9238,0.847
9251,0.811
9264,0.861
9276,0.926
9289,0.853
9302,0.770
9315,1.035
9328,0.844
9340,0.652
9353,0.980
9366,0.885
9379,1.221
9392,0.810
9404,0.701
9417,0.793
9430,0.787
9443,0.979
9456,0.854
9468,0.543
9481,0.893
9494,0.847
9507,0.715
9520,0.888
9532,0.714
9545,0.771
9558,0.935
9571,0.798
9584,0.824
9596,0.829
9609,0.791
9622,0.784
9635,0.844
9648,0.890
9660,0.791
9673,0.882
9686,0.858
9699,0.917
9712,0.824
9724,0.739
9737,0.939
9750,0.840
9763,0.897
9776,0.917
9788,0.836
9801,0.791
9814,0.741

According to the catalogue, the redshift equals 0.53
